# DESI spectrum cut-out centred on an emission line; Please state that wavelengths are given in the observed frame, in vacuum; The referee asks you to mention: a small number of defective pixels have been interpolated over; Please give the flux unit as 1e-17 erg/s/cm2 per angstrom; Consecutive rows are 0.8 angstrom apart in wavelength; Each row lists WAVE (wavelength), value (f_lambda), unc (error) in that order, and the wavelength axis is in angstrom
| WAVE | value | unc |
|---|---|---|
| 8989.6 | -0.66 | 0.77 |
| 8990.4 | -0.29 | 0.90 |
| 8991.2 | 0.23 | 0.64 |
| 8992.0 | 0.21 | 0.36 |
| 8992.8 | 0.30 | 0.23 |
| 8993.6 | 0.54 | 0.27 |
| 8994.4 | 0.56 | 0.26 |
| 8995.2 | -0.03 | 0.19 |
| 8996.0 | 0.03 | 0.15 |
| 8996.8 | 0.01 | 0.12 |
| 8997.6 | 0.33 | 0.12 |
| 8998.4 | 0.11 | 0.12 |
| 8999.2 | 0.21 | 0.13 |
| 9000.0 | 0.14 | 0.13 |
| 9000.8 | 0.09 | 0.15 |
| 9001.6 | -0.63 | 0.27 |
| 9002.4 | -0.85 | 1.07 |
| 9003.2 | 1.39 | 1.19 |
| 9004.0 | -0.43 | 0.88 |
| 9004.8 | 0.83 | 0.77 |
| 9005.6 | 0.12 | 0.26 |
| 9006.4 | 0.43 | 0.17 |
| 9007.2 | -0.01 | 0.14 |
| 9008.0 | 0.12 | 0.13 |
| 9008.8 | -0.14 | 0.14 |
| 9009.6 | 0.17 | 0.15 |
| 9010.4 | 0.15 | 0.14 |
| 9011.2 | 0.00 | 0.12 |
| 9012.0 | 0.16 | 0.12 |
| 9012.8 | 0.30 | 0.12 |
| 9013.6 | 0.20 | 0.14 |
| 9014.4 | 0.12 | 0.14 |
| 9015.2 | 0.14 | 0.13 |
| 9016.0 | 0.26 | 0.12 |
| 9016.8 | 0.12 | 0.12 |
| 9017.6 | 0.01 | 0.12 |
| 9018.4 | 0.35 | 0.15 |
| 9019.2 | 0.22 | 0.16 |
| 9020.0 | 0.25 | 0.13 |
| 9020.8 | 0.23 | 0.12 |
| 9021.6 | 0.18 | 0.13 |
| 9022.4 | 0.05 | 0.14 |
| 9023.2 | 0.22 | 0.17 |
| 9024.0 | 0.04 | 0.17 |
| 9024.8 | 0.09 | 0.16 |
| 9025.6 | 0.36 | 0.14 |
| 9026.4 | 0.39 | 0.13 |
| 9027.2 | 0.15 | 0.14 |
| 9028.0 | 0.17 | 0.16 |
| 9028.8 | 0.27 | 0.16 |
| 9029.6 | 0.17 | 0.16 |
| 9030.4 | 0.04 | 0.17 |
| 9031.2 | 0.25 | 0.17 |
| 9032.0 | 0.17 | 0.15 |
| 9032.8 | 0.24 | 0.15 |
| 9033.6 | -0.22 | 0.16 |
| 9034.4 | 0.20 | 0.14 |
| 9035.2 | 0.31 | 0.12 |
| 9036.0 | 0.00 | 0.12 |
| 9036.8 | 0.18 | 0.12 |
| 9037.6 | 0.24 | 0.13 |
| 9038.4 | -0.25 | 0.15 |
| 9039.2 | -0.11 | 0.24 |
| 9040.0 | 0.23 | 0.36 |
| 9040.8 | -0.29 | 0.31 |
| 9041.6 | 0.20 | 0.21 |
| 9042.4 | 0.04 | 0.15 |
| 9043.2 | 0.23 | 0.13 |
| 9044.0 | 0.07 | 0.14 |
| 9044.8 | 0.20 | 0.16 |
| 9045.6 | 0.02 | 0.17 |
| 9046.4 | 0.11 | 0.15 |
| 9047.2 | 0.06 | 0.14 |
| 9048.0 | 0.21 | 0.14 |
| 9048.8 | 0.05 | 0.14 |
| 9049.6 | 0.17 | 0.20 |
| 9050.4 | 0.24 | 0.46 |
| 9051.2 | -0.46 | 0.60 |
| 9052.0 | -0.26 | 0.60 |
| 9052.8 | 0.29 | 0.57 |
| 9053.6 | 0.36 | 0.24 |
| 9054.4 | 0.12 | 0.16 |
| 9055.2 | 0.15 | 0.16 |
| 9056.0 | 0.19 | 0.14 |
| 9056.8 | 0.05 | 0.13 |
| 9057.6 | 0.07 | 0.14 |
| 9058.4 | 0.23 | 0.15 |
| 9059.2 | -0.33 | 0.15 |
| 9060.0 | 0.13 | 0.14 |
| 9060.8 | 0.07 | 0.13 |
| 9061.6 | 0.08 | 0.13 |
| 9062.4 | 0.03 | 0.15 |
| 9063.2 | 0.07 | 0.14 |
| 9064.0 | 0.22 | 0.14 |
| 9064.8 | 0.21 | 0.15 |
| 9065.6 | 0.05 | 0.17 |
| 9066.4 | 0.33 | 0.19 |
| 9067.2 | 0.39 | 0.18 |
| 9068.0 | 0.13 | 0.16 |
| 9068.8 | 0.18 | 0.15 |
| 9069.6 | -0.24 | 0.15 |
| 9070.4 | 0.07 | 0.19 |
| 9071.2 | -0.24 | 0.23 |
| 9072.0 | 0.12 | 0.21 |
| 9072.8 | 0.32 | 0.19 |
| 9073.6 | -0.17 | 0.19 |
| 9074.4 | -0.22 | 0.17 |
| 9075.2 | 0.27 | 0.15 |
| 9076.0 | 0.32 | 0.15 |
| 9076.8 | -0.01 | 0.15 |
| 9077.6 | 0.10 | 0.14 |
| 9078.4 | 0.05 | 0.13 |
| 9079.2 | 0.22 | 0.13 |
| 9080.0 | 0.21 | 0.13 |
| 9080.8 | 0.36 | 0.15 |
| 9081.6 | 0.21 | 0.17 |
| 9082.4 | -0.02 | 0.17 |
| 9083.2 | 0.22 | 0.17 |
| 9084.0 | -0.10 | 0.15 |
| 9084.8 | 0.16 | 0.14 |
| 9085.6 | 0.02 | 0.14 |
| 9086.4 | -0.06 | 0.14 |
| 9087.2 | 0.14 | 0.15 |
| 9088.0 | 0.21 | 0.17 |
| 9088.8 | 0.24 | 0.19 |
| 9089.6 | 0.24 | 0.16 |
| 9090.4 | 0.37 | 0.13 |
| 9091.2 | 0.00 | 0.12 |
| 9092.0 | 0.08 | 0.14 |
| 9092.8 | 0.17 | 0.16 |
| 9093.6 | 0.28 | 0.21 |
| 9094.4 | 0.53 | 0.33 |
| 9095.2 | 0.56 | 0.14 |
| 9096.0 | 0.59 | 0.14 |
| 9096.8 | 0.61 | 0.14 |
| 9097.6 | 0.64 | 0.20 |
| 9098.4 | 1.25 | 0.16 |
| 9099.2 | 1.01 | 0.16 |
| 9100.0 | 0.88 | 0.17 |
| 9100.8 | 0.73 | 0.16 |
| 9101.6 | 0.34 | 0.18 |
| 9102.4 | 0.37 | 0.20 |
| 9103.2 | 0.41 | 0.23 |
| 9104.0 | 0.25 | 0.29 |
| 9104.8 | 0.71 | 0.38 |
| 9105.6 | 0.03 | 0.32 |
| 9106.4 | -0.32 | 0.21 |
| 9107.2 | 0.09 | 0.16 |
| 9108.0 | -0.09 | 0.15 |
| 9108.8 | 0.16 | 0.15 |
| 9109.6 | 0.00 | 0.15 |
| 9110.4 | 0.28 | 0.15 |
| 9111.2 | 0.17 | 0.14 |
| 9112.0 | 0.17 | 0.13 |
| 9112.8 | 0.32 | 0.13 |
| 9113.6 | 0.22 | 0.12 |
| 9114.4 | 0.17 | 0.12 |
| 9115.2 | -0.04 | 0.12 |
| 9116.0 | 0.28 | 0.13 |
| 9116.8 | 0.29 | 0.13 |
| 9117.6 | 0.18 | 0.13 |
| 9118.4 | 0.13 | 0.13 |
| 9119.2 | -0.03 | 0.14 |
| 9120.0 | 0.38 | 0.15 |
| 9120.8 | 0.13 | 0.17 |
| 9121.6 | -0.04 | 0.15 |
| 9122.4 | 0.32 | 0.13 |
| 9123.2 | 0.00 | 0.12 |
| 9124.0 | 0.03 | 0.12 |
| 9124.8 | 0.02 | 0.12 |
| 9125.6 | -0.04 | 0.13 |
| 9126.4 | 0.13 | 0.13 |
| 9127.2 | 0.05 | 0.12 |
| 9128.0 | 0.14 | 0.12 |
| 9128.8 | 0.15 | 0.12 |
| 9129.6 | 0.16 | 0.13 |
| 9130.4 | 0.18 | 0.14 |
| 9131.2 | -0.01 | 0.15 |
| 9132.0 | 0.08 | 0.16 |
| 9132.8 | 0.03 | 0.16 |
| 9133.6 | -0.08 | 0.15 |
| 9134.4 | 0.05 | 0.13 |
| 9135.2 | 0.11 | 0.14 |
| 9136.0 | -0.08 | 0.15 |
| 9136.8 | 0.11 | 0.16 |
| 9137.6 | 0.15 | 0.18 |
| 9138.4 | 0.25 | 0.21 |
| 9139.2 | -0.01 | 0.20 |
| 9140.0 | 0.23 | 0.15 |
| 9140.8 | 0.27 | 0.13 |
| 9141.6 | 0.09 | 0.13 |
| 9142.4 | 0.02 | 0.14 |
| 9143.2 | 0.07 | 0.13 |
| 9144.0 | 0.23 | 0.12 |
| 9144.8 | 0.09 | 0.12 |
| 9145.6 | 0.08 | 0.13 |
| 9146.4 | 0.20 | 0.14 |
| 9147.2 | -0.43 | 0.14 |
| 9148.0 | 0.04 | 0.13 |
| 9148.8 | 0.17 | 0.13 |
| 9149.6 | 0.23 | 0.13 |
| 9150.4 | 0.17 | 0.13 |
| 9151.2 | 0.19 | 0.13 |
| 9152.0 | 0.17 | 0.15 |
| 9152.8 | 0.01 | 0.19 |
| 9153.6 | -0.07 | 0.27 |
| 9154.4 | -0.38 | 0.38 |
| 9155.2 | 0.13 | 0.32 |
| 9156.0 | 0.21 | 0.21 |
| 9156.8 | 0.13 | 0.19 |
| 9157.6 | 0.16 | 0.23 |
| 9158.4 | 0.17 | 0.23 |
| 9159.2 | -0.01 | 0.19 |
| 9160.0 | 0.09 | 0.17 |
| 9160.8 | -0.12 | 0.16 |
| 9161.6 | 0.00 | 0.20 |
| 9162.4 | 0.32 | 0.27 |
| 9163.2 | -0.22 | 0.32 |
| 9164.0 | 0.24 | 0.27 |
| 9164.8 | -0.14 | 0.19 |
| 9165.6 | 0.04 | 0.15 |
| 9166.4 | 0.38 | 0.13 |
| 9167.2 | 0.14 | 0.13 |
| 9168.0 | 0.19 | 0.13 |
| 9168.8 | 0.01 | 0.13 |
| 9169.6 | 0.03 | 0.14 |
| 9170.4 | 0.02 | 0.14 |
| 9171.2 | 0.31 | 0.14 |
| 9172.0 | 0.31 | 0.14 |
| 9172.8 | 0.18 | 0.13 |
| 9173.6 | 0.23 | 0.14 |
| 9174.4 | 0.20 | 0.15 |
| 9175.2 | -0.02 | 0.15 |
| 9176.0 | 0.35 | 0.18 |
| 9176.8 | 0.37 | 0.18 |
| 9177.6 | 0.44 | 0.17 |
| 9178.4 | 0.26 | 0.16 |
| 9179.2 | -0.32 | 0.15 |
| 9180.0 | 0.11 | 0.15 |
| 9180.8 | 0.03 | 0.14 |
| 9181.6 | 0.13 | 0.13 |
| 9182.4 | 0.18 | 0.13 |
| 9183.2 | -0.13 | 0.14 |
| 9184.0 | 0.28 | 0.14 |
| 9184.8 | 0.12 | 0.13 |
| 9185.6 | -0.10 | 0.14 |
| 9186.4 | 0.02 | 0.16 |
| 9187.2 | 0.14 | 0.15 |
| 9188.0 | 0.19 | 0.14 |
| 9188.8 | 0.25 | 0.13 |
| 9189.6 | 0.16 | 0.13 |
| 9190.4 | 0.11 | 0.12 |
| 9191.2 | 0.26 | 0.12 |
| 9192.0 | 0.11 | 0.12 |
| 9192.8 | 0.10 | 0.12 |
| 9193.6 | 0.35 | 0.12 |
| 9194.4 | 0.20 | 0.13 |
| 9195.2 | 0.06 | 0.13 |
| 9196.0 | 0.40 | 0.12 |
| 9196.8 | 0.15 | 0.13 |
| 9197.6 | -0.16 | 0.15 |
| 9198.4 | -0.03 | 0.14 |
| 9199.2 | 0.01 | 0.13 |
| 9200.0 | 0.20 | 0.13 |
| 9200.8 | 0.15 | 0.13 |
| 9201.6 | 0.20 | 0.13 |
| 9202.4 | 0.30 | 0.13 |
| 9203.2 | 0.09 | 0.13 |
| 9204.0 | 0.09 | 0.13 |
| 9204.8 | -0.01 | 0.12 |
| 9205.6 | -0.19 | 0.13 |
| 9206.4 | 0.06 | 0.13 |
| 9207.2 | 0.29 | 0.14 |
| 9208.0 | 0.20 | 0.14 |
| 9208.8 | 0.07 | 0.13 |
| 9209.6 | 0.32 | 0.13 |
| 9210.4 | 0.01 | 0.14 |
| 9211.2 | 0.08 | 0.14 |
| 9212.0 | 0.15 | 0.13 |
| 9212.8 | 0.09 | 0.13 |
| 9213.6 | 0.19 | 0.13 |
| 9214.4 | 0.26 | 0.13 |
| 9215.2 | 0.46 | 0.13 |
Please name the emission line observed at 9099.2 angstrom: Hbeta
